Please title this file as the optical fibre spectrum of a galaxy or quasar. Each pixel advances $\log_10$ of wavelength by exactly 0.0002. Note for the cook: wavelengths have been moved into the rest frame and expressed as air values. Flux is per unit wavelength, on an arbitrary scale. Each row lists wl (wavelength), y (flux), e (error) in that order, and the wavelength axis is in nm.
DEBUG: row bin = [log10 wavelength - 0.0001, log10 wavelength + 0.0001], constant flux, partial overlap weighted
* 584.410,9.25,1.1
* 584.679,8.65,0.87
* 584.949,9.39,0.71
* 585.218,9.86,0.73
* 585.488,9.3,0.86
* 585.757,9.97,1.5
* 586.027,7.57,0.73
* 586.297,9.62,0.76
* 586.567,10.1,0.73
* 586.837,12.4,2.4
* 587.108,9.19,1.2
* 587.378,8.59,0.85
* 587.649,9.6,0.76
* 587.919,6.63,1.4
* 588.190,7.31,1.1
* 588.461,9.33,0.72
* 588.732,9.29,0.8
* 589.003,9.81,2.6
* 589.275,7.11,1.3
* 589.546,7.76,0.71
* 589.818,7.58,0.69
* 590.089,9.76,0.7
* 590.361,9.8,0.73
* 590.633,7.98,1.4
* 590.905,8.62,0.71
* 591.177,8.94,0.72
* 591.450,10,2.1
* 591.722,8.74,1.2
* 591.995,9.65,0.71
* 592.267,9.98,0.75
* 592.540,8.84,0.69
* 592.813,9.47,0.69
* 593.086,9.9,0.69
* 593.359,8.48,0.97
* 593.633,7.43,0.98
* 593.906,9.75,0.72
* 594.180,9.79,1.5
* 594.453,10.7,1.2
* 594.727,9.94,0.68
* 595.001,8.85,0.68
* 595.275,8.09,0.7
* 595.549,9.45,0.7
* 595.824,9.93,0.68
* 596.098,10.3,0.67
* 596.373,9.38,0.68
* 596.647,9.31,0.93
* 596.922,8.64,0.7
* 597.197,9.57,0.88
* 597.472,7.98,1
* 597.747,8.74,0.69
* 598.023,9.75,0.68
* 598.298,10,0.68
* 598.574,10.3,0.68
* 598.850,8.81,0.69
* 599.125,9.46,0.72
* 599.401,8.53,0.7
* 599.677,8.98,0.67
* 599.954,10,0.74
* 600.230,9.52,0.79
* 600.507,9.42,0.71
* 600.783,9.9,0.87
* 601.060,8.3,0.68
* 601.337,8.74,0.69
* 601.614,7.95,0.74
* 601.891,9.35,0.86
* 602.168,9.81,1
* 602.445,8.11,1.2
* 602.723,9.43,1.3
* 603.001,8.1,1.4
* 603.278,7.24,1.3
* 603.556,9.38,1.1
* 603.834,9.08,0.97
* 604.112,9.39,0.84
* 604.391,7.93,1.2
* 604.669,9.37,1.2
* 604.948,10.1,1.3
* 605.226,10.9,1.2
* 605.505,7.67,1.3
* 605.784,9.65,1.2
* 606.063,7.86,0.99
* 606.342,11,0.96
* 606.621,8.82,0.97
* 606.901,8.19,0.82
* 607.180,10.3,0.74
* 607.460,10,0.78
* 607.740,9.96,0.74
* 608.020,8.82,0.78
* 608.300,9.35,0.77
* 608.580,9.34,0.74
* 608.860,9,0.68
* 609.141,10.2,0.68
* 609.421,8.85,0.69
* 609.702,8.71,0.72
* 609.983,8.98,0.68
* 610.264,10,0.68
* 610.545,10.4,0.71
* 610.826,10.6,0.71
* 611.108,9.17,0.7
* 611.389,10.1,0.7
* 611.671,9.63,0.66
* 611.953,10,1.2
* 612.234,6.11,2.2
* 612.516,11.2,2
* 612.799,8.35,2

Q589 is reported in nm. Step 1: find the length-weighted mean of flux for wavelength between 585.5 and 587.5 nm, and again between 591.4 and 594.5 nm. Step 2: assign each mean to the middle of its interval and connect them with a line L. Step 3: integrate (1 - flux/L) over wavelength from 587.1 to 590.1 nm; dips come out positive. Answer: 0.35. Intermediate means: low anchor 9.62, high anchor 9.34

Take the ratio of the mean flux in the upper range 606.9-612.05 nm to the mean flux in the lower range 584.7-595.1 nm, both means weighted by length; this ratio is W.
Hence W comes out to 1.1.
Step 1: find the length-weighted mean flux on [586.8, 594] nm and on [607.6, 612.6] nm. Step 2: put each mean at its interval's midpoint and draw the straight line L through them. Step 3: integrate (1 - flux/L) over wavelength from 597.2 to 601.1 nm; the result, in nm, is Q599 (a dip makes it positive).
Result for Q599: -0.06 nm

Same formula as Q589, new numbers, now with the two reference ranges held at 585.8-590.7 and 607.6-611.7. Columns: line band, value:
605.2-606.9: 0.06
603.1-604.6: 0.12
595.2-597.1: -0.05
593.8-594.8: -0.11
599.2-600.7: -0.01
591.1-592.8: -0.07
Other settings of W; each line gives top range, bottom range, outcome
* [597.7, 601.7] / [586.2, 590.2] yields 1.04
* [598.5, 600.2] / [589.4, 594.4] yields 1.03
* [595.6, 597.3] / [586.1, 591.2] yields 1.07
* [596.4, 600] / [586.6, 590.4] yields 1.04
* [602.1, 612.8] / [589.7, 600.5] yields 1.00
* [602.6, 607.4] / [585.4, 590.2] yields 1.02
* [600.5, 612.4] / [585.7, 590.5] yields 1.03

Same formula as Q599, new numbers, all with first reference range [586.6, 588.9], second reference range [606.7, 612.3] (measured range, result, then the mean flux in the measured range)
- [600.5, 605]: 0.21 nm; 8.88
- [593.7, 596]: -0.08 nm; 9.51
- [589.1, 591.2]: 0.16 nm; 8.44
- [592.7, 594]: 0.03 nm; 8.97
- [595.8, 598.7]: -0.06 nm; 9.42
